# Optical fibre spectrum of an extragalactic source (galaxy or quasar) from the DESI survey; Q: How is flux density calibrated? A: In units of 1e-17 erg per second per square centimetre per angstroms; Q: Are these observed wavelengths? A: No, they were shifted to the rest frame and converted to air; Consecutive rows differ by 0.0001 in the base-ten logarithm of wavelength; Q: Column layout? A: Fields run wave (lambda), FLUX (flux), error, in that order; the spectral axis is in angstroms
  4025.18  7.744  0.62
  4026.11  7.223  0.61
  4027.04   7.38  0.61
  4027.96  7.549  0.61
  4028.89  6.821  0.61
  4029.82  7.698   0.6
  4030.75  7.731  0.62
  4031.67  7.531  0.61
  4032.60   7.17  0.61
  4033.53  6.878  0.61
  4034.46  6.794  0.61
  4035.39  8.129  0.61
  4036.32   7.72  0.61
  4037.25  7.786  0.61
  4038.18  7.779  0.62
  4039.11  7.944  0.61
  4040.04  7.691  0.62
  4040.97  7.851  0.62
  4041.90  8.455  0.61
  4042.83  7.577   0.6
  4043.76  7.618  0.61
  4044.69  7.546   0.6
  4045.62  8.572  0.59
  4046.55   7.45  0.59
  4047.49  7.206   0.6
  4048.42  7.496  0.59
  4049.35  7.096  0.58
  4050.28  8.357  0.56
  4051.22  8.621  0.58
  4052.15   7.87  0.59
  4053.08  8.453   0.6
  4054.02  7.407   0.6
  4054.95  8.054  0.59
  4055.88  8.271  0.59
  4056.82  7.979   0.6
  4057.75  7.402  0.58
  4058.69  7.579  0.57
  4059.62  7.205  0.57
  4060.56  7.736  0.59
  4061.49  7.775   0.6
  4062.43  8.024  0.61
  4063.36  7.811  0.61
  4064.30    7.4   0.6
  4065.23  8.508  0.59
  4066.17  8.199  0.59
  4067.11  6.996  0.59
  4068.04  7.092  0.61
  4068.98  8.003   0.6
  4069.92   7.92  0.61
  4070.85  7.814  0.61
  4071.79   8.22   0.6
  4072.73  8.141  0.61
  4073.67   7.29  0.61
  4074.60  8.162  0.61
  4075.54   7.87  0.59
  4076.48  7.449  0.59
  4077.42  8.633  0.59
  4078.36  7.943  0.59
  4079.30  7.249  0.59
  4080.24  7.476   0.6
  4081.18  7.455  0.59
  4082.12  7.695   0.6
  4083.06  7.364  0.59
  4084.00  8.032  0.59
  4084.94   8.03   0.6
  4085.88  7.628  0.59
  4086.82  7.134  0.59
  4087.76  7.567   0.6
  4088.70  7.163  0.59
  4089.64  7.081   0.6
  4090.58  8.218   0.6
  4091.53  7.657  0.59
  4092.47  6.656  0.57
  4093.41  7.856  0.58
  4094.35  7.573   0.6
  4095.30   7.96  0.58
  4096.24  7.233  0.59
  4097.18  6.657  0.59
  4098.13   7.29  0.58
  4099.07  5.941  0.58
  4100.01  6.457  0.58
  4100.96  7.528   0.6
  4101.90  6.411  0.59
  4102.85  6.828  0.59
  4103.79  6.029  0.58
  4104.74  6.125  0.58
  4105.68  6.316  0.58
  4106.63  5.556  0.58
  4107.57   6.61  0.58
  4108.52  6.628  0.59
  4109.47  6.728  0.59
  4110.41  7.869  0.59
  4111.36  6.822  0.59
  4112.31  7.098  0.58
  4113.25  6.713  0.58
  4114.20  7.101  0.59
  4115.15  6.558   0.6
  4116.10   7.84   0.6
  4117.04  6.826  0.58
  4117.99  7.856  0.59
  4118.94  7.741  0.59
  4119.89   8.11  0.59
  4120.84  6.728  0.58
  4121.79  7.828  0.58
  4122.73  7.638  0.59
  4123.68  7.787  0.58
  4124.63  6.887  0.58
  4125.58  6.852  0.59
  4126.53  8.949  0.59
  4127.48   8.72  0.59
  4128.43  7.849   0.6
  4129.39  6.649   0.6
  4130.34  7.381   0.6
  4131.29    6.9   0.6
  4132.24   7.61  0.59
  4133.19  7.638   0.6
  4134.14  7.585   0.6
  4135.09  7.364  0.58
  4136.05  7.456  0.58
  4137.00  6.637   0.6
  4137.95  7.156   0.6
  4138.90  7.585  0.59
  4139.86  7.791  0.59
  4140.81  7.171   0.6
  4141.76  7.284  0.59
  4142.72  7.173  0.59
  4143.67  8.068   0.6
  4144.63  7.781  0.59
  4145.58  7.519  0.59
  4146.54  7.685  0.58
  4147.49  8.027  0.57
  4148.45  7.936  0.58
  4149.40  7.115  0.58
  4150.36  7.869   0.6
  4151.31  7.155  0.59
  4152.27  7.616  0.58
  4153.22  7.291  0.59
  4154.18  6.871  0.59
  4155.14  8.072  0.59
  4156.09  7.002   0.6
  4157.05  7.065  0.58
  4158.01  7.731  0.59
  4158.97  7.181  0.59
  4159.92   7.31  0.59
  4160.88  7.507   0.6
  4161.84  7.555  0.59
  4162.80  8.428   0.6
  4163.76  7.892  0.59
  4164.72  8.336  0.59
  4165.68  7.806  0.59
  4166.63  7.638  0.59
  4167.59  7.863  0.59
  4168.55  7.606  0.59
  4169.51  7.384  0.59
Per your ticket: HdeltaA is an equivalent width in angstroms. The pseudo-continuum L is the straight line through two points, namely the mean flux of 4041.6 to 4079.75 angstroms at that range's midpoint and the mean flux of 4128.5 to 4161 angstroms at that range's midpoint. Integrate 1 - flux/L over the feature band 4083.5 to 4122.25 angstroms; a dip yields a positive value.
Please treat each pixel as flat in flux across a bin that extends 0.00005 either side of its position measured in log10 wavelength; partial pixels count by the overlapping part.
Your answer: 2.52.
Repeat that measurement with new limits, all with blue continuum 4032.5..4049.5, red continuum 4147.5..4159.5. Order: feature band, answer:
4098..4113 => 1.8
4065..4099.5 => -0.1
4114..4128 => -0.1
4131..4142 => 0.2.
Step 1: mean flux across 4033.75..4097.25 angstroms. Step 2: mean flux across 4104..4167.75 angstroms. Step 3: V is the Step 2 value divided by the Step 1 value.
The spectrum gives 0.96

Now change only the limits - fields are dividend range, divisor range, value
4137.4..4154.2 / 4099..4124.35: 1.08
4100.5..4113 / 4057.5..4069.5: 0.87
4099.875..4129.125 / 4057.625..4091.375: 0.93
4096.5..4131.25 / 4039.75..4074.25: 0.91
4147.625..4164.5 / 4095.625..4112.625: 1.13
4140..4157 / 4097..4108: 1.16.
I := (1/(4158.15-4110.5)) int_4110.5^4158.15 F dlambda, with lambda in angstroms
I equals 7.44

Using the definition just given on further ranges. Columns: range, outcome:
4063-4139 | 7.37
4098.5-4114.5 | 6.63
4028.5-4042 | 7.58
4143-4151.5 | 7.69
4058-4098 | 7.65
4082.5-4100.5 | 7.34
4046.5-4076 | 7.8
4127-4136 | 7.51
